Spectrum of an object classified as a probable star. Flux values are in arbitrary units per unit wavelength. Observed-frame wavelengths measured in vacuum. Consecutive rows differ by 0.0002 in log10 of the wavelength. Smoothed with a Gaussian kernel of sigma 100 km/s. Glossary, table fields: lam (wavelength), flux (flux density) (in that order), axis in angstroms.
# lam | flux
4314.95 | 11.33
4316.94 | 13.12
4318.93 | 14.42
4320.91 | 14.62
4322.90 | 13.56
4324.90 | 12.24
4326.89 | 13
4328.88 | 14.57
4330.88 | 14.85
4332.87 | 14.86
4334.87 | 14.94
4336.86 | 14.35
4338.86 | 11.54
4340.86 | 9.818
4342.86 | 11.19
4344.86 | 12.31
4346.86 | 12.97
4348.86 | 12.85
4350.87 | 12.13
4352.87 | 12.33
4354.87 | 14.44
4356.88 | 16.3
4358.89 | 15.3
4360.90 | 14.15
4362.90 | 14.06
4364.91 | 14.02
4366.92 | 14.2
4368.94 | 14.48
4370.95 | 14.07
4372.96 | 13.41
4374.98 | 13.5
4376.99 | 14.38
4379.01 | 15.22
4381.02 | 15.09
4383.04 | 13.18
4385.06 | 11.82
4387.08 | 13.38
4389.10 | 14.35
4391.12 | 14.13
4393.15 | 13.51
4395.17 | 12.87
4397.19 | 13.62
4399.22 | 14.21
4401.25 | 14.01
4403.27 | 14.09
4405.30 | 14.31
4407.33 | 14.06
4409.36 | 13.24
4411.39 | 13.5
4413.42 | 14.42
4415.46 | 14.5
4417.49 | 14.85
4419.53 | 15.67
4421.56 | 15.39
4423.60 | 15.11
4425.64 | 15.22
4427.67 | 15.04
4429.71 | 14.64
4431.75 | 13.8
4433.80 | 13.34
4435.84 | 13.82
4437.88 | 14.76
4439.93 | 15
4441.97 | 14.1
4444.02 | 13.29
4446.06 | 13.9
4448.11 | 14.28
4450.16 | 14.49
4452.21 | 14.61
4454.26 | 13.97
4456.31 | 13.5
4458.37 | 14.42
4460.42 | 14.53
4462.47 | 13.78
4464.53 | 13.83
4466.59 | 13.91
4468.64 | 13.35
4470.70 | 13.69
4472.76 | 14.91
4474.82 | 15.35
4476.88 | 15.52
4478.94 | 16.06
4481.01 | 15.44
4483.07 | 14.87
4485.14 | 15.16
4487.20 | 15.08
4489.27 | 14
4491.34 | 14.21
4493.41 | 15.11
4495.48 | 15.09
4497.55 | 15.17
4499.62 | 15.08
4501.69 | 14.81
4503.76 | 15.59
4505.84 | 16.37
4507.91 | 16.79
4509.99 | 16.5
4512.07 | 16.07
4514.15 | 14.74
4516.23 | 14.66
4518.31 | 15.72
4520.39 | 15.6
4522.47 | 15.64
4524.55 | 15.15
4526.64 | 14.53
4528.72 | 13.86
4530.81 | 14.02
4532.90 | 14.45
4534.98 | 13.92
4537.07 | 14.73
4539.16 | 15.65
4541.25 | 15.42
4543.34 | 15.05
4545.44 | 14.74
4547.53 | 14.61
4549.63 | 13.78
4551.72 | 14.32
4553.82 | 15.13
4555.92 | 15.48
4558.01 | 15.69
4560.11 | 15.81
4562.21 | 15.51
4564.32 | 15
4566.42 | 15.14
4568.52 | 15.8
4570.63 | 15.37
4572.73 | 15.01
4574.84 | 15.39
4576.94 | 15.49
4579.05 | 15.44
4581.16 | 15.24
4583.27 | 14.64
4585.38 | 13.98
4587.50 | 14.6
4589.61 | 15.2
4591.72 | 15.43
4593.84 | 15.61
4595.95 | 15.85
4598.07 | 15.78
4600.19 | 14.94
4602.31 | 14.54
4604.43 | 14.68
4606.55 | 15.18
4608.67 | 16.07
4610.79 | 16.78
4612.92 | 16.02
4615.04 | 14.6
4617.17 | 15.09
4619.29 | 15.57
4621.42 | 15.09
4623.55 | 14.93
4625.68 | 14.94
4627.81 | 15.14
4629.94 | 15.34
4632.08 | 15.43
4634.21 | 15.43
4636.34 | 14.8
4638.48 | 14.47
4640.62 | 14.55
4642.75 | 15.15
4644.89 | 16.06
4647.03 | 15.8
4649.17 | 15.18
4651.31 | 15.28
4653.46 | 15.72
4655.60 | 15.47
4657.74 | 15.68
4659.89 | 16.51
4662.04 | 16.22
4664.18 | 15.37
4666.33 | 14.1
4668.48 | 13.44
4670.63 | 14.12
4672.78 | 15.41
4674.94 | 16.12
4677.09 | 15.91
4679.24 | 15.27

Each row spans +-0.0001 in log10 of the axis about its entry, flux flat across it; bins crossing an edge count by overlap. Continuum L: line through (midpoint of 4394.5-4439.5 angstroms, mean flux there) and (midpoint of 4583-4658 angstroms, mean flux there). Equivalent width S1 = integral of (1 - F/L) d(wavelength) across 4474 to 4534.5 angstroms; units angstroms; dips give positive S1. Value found -1.9 angstroms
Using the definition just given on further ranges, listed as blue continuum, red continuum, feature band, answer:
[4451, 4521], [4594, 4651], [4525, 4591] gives 0.8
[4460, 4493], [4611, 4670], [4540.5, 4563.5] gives -0.2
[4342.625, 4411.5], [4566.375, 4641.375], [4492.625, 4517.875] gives -1.6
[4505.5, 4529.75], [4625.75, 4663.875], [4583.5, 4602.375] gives 0.4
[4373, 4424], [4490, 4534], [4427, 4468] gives 1.2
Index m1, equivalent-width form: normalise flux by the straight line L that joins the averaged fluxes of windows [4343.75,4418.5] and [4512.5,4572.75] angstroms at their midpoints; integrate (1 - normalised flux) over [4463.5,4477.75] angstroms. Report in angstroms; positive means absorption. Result 0.1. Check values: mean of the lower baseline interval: 13.9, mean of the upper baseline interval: 15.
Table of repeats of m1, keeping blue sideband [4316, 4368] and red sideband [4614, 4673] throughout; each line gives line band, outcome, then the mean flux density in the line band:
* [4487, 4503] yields -0.50 angstroms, 14.8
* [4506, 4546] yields -1.69 angstroms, 15.1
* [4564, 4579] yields -0.56 angstroms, 15.3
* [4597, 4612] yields -0.47 angstroms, 15.4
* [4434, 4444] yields -0.11 angstroms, 14.2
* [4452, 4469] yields 0.24 angstroms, 14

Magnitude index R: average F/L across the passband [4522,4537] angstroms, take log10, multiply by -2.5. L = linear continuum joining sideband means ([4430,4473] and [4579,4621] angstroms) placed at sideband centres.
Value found 0.01 mag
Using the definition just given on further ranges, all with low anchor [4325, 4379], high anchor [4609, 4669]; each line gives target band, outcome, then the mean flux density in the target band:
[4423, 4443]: -0.03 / 14.5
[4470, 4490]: -0.05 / 15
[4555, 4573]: -0.04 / 15.4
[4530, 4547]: 0.00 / 14.8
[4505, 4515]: -0.11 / 16.1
